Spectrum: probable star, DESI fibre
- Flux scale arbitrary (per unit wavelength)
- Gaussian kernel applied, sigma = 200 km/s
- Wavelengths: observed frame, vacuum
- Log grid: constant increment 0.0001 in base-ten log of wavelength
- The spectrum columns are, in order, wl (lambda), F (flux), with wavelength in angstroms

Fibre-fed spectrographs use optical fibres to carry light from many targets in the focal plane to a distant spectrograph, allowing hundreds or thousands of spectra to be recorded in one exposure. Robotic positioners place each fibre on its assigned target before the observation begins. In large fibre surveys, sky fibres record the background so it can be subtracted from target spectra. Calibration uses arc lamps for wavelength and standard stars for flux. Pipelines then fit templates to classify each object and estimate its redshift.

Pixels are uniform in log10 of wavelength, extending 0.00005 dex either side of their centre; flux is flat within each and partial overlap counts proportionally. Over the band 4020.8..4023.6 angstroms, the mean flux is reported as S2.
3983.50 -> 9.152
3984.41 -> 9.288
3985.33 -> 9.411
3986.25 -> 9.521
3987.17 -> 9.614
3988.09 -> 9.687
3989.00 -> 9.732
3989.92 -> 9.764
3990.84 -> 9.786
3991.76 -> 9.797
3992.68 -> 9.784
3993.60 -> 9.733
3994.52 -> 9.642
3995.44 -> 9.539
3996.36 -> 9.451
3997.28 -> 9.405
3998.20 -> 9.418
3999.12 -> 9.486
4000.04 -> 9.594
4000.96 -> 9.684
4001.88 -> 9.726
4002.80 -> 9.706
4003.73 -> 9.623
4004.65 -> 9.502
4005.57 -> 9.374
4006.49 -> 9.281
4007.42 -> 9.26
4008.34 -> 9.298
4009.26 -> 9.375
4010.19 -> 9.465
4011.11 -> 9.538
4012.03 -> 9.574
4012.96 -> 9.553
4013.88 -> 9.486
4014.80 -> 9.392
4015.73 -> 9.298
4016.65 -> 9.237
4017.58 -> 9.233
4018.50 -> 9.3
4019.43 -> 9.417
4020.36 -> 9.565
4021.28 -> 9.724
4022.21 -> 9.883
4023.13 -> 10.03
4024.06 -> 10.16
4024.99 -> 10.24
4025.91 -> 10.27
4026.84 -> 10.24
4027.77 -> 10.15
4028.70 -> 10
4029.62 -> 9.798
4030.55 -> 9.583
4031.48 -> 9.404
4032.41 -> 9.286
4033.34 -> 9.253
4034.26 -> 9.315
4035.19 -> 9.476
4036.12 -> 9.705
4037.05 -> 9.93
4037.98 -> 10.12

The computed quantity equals 9.89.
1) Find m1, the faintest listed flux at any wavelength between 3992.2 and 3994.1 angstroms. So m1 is 9.733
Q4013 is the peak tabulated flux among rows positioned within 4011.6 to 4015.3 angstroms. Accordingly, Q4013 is 9.574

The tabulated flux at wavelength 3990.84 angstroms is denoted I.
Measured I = 9.786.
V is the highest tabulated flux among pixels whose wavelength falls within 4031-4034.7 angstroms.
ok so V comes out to 9.404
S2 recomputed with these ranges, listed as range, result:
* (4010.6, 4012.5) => 9.56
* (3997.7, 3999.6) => 9.46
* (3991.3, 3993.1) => 9.78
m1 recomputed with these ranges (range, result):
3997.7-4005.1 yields 9.418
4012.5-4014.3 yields 9.486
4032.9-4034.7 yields 9.253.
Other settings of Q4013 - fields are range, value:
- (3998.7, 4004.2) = 9.726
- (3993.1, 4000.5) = 9.733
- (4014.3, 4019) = 9.392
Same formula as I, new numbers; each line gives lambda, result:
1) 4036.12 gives 9.705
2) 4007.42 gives 9.26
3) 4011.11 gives 9.538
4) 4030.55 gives 9.583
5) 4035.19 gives 9.476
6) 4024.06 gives 10.16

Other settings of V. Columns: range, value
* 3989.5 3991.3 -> 9.786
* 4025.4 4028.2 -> 10.27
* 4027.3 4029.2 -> 10.15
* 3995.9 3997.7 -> 9.451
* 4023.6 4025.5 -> 10.24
